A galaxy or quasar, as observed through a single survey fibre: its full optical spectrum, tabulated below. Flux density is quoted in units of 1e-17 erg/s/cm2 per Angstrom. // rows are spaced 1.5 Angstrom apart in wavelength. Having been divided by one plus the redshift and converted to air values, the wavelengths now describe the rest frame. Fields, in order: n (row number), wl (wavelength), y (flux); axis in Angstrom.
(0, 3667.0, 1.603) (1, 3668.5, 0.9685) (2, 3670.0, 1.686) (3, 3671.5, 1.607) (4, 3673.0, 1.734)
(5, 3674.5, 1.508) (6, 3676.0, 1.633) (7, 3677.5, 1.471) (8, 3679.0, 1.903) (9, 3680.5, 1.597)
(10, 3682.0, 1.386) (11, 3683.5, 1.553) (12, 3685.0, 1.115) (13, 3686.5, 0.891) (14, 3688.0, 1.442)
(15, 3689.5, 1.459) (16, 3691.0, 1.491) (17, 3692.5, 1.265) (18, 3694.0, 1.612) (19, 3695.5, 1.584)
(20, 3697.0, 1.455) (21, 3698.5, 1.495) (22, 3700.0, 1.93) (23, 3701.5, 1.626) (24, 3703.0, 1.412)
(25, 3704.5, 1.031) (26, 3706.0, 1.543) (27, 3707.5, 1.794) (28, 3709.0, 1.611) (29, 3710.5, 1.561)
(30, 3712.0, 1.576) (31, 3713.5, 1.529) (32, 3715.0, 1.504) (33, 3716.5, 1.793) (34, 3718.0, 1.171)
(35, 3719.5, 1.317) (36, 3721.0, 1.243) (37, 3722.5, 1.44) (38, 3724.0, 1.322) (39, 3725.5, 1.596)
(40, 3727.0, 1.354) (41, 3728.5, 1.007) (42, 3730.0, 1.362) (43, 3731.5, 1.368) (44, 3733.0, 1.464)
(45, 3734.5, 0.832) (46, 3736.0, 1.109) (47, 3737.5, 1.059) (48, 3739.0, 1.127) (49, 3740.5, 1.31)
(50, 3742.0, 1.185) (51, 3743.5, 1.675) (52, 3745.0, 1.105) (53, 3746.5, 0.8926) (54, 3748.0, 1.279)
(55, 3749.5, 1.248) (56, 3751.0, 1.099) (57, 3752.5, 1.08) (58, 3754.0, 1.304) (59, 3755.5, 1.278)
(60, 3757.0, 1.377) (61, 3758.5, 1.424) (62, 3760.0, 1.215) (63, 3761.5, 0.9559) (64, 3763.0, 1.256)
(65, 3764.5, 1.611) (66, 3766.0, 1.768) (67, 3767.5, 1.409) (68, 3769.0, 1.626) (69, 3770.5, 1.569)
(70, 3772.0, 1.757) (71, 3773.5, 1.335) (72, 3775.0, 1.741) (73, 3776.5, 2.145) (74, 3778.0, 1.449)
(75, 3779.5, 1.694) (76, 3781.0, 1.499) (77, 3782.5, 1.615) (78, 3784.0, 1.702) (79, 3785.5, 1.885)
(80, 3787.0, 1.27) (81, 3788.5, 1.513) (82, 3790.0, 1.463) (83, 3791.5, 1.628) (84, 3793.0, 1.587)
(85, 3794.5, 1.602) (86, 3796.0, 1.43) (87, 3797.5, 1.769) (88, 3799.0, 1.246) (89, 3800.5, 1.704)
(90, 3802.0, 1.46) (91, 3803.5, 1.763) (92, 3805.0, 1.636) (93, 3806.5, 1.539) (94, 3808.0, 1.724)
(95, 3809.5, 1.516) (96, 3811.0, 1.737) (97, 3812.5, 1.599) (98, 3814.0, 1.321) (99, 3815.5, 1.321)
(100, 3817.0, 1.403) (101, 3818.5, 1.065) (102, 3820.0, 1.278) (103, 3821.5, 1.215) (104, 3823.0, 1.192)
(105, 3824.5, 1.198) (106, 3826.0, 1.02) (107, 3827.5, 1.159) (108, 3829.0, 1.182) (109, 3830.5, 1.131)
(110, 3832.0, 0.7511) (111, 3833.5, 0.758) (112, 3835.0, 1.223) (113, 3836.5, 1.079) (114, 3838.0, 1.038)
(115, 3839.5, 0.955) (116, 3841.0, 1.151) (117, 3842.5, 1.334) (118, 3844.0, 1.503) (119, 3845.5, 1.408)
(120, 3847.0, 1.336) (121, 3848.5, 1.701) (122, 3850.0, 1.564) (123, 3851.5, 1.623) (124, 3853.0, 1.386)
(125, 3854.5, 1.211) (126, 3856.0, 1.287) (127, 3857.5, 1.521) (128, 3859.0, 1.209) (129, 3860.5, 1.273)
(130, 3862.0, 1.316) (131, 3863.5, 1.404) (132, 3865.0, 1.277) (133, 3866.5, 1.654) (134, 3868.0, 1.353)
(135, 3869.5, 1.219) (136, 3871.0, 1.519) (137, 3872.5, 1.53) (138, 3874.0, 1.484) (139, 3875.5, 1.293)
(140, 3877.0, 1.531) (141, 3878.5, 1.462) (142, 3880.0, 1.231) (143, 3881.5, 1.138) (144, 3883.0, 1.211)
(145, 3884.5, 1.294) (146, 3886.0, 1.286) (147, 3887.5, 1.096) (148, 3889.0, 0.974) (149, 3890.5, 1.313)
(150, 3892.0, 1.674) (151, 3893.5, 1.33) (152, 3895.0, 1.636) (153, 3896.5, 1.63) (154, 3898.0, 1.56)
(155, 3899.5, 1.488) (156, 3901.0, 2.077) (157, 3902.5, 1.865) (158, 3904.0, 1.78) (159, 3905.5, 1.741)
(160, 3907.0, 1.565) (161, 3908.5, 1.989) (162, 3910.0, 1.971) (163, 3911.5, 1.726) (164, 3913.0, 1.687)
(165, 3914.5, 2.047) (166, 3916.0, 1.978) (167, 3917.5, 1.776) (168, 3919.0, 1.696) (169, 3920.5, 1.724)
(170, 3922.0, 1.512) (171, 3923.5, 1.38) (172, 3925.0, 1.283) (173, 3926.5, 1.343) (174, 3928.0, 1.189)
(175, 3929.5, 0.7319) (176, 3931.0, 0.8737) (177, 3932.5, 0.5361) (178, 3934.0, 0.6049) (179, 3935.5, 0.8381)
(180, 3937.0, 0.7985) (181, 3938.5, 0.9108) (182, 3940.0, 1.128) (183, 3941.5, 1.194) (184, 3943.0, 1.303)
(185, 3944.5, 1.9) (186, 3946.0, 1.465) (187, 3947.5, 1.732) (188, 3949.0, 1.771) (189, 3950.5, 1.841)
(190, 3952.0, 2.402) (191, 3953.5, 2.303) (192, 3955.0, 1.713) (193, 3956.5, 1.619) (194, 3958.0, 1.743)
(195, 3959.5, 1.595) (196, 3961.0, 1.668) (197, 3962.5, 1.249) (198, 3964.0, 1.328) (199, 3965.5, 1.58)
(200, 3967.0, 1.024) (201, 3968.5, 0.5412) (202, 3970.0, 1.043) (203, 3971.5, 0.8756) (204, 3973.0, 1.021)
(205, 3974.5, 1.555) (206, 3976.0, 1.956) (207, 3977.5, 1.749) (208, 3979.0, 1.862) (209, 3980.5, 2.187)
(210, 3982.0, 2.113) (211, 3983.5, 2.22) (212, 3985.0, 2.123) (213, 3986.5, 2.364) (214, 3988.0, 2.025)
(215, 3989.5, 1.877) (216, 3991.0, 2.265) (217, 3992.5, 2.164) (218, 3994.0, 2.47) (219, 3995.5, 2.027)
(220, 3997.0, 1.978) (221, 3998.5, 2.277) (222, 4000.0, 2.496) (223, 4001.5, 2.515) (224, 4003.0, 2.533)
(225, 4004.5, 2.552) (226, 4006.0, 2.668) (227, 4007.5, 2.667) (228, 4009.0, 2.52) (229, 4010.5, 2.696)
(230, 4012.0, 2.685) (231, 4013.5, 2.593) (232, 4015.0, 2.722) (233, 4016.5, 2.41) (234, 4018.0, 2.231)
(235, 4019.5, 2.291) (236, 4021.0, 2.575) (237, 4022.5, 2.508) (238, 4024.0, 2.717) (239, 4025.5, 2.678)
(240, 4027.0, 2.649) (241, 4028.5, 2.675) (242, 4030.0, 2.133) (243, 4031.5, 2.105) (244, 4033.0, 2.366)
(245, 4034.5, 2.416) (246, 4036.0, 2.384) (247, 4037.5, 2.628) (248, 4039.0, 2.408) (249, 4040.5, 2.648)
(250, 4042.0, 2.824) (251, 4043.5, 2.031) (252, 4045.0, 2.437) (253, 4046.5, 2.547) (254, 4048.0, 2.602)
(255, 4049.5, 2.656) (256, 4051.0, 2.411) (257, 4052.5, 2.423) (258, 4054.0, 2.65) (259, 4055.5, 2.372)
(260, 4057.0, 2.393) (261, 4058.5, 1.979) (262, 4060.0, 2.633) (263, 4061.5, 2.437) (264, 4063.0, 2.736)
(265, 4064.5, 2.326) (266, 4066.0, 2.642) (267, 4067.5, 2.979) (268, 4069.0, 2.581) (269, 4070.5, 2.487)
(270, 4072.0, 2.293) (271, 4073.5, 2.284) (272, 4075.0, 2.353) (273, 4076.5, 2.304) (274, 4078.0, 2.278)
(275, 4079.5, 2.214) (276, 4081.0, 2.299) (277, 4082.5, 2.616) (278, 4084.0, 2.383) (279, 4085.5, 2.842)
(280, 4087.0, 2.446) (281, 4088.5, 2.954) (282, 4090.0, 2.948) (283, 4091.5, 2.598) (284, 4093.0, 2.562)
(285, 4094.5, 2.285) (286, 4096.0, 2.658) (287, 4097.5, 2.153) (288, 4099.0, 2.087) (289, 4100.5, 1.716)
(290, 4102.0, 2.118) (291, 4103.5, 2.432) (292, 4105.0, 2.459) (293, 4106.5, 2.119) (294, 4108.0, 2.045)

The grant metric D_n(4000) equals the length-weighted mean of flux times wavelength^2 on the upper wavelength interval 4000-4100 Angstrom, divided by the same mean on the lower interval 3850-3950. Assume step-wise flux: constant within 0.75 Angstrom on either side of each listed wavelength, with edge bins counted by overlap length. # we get 1.89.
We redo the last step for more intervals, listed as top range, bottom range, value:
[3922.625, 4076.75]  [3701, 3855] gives 1.65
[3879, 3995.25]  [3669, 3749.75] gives 1.24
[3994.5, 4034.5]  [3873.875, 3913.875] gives 1.72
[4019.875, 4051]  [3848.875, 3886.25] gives 1.97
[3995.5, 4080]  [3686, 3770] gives 2.12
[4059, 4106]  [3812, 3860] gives 2.22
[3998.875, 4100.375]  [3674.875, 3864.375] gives 2.06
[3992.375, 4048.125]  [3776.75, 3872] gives 1.96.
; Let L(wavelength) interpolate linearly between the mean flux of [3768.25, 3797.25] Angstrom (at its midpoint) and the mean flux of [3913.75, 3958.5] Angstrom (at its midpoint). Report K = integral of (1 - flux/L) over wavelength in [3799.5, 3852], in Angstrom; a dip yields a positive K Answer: 7.9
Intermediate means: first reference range 1.61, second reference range 1.44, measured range 1.33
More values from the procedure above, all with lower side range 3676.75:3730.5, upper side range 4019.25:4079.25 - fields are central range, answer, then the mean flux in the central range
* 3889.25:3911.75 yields 4.0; 1.67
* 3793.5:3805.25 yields 1.1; 1.57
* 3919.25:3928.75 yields 3.1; 1.42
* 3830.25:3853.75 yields 7.8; 1.25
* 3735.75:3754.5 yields 4.6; 1.19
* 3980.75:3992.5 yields 0.7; 2.14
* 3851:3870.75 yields 5.7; 1.36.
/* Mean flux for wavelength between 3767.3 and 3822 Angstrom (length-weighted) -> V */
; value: 1.55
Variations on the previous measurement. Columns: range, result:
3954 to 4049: 2.15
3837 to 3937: 1.41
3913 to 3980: 1.42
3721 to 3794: 1.39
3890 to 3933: 1.56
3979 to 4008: 2.28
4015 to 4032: 2.47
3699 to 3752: 1.36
